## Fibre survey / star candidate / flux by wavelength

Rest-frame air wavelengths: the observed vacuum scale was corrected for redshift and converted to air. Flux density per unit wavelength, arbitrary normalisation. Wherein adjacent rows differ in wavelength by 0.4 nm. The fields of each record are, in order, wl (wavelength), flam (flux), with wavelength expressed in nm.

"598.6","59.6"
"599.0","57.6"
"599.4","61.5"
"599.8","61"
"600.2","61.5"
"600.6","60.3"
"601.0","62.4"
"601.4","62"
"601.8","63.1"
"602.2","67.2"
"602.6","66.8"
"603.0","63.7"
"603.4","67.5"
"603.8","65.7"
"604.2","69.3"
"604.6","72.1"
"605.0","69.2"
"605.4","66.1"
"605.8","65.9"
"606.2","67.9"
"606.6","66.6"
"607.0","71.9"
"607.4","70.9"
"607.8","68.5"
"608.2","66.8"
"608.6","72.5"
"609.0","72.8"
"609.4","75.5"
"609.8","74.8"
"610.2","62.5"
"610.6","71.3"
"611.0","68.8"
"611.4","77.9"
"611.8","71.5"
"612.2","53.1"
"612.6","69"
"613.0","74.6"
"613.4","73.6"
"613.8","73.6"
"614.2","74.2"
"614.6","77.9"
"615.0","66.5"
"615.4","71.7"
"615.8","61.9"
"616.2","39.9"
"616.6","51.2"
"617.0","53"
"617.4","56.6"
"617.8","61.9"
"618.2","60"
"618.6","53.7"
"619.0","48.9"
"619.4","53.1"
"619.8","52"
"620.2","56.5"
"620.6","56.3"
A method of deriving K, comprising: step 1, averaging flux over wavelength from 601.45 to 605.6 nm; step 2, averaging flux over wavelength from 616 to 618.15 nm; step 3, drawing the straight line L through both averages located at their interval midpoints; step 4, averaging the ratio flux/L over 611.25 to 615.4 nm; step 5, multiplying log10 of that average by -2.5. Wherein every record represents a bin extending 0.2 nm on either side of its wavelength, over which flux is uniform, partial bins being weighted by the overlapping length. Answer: -0.24 mag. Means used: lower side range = 66.9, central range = 71.1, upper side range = 53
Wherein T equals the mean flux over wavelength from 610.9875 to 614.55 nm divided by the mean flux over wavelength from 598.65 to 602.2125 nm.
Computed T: 1.2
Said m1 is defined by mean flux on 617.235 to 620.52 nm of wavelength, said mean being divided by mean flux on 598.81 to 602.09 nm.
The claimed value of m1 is 0.90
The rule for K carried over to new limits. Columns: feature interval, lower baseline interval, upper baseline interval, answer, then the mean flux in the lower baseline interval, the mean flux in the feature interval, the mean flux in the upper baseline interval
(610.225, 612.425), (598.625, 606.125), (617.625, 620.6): -0.14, 64.5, 68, 55.2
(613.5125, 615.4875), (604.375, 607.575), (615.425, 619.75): -0.24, 68.8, 72.9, 54.7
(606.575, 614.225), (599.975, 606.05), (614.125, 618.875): -0.13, 65.5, 70.5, 60.2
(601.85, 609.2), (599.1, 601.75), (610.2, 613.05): -0.06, 61.4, 68.3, 68.7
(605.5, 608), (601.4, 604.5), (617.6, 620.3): -0.08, 66.1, 68.5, 55.1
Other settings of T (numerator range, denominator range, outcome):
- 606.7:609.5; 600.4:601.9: 1.15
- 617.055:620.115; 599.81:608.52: 0.83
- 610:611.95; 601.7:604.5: 1.06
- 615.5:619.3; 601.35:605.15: 0.82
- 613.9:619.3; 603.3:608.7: 0.87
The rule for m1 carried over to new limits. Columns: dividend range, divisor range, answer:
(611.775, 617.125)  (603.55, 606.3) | 0.96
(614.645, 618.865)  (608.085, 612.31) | 0.83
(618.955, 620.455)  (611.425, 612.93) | 0.79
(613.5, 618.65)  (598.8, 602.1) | 1.01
